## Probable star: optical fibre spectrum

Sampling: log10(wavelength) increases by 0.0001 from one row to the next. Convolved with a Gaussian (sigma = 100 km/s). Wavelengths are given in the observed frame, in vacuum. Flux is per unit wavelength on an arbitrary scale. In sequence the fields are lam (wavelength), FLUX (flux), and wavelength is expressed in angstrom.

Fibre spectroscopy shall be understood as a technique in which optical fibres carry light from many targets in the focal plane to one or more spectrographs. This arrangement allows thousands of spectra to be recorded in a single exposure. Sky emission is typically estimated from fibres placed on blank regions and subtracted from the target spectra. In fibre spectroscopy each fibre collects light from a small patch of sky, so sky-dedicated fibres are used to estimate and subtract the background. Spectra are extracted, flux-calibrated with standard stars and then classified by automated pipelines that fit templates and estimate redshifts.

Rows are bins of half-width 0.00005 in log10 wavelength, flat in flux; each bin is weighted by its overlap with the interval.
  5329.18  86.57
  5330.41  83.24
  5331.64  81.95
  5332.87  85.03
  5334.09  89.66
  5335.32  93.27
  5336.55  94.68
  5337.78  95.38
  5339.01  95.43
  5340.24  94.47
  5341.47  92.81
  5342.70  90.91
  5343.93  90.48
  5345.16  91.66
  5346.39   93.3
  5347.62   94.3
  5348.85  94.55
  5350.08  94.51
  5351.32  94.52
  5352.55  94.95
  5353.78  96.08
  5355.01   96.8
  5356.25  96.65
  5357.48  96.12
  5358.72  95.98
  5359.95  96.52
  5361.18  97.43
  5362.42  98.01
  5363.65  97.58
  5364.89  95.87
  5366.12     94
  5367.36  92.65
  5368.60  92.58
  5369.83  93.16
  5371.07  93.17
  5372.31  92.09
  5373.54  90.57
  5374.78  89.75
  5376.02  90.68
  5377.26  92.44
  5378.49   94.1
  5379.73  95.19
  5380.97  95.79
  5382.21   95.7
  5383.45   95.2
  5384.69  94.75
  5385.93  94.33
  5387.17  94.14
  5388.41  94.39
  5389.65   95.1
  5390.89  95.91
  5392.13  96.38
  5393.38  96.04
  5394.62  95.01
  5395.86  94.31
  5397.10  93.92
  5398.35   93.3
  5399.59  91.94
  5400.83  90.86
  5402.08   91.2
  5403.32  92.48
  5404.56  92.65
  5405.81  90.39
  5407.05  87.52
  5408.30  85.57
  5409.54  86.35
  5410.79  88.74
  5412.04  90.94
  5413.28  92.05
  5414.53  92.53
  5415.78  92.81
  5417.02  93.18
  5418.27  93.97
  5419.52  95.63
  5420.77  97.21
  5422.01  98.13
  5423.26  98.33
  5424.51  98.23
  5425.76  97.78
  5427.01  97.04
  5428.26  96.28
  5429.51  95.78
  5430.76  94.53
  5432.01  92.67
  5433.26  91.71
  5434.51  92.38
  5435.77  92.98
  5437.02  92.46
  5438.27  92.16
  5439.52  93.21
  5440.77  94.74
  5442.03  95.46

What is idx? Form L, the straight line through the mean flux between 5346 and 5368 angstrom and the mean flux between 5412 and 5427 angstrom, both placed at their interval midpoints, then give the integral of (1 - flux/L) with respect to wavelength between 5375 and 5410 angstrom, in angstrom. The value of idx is 0.9 angstrom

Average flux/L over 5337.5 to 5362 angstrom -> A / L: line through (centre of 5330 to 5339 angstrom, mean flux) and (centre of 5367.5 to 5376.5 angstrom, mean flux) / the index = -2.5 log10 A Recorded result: -0.05 mag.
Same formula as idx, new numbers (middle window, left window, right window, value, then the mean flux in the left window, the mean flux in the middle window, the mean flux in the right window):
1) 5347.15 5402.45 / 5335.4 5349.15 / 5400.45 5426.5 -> -0.8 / 93.4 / 94.4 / 92.7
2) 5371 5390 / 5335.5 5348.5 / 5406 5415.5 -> -0.5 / 93.4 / 93.6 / 89.3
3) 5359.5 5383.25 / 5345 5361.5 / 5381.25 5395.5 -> 0.3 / 95.3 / 94.1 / 95.2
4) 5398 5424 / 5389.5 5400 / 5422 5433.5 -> 0.9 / 94.7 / 92.2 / 96.1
